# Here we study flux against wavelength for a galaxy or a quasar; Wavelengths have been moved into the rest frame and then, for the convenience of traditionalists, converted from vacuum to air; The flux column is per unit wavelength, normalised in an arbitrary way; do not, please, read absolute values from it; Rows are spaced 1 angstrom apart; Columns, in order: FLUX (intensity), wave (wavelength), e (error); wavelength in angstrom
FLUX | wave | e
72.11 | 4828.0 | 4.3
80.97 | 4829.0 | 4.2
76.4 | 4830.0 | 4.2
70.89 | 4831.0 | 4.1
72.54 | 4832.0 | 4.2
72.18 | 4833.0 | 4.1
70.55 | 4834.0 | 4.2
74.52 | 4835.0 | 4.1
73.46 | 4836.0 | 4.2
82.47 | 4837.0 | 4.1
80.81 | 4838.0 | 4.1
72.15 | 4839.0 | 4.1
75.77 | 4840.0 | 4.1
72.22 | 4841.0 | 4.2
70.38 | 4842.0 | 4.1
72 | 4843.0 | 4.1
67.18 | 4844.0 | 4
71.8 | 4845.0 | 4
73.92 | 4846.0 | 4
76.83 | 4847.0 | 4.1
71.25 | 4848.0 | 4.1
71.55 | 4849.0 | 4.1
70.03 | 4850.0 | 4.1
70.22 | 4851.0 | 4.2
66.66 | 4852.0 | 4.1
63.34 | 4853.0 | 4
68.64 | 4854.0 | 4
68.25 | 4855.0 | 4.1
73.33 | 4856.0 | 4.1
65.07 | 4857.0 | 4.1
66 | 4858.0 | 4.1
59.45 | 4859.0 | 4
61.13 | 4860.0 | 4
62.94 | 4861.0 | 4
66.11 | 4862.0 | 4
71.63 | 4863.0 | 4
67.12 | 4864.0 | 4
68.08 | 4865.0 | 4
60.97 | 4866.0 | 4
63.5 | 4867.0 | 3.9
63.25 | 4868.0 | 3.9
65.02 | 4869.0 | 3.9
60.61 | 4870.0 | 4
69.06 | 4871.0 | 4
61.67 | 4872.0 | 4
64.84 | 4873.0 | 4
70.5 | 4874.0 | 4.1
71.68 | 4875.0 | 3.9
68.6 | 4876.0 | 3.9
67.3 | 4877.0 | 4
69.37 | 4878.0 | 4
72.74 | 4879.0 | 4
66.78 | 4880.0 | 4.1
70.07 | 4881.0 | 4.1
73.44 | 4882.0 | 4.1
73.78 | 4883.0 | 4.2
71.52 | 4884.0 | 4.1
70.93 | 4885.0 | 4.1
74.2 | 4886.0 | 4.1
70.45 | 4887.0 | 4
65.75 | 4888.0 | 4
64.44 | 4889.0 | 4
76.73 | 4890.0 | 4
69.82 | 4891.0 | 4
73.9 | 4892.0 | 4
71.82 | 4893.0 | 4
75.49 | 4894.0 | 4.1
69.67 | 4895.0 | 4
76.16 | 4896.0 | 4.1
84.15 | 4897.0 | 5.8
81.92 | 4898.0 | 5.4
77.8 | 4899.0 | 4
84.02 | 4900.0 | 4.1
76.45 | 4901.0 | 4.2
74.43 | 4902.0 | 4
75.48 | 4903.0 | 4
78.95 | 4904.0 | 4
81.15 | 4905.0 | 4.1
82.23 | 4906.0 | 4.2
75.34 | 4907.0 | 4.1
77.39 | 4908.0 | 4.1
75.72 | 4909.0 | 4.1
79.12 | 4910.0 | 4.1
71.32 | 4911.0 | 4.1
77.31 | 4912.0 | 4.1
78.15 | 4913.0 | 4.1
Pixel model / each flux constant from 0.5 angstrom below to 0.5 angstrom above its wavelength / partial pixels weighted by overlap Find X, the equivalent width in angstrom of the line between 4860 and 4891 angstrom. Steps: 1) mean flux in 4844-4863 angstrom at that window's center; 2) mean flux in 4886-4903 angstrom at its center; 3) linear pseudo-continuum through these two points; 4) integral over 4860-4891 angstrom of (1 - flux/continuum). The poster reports 1.57 angstrom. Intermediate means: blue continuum 68.2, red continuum 74.6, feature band 68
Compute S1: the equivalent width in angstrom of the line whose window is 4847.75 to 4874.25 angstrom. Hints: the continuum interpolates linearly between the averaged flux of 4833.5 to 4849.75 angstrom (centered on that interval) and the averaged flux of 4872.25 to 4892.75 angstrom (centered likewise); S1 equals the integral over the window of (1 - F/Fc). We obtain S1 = 2.1 angstrom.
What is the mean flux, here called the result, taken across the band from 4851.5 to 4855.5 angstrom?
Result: 66.7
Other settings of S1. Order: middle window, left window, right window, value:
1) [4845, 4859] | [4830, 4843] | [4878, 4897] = 0.8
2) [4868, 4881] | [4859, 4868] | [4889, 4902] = 0.3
